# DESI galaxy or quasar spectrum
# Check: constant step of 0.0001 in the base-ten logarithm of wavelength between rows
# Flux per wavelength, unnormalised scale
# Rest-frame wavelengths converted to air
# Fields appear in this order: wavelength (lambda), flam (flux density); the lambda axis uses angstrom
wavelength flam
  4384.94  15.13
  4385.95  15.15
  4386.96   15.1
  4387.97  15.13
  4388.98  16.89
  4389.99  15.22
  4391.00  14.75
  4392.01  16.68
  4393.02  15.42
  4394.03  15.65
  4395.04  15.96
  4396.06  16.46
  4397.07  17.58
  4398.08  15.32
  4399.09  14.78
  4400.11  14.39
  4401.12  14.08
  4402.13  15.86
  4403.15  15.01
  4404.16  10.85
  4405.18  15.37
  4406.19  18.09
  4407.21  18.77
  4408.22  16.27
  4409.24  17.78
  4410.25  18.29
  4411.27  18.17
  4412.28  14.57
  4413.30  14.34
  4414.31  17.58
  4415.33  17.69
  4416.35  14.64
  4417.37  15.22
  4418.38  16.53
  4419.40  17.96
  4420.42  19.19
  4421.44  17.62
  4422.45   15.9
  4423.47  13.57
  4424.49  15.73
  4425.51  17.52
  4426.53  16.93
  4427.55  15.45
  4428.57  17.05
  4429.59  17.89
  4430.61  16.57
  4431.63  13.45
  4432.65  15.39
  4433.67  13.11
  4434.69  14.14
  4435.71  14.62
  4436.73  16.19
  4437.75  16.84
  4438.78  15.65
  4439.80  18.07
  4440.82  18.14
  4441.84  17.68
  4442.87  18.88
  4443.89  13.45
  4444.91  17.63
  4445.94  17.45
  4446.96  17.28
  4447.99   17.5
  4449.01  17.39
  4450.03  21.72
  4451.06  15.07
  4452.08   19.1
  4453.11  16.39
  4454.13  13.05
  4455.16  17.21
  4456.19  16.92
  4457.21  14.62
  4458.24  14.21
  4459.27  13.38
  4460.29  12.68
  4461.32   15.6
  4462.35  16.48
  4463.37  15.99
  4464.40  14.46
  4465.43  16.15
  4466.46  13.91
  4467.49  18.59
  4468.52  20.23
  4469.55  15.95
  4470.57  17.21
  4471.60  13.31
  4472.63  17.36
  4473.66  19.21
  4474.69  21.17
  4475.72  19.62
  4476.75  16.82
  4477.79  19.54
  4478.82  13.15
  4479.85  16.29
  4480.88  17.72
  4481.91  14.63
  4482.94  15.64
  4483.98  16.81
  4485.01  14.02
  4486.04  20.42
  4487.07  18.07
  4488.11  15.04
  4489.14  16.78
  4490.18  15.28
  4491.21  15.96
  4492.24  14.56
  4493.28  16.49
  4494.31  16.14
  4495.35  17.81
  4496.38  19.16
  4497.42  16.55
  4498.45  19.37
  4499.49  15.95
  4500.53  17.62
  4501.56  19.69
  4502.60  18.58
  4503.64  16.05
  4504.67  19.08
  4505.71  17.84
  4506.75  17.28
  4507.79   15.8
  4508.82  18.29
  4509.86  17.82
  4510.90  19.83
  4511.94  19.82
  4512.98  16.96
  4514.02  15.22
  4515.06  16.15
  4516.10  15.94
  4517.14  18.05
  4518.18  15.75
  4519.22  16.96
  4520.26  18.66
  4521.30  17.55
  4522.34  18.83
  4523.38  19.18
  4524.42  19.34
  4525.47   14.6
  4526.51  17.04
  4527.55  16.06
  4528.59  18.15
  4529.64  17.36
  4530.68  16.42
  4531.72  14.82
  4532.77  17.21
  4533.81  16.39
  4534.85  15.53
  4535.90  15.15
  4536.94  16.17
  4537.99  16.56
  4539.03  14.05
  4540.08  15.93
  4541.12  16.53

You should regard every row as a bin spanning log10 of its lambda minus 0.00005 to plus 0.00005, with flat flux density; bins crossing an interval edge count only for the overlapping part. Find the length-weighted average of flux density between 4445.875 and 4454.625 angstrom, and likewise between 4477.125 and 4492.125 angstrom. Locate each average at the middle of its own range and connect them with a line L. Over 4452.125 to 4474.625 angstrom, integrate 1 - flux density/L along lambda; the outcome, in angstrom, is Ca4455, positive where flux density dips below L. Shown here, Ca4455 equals 1.1 angstrom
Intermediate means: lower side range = 17.2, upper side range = 16.3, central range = 16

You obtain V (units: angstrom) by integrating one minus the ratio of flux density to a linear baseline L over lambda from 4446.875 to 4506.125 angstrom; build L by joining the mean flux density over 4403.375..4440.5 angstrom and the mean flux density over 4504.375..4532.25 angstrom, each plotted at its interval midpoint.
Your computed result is 0.3 angstrom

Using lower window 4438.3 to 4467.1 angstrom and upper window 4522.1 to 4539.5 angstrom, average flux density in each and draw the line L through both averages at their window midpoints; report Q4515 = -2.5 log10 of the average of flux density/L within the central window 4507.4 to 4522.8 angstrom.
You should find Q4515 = -0.058 mag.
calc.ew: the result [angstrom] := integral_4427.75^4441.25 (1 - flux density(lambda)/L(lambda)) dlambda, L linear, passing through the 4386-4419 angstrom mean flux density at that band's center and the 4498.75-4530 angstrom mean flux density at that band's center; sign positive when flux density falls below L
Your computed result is 0.4 angstrom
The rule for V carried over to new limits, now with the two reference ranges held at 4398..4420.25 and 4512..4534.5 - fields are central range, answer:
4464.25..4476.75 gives -0.6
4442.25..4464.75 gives 0.3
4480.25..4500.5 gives 0.1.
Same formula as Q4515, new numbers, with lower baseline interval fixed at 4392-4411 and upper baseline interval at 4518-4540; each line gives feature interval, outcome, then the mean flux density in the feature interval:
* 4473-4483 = -0.066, 17.5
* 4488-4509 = -0.038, 17.1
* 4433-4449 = -0.018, 16.5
